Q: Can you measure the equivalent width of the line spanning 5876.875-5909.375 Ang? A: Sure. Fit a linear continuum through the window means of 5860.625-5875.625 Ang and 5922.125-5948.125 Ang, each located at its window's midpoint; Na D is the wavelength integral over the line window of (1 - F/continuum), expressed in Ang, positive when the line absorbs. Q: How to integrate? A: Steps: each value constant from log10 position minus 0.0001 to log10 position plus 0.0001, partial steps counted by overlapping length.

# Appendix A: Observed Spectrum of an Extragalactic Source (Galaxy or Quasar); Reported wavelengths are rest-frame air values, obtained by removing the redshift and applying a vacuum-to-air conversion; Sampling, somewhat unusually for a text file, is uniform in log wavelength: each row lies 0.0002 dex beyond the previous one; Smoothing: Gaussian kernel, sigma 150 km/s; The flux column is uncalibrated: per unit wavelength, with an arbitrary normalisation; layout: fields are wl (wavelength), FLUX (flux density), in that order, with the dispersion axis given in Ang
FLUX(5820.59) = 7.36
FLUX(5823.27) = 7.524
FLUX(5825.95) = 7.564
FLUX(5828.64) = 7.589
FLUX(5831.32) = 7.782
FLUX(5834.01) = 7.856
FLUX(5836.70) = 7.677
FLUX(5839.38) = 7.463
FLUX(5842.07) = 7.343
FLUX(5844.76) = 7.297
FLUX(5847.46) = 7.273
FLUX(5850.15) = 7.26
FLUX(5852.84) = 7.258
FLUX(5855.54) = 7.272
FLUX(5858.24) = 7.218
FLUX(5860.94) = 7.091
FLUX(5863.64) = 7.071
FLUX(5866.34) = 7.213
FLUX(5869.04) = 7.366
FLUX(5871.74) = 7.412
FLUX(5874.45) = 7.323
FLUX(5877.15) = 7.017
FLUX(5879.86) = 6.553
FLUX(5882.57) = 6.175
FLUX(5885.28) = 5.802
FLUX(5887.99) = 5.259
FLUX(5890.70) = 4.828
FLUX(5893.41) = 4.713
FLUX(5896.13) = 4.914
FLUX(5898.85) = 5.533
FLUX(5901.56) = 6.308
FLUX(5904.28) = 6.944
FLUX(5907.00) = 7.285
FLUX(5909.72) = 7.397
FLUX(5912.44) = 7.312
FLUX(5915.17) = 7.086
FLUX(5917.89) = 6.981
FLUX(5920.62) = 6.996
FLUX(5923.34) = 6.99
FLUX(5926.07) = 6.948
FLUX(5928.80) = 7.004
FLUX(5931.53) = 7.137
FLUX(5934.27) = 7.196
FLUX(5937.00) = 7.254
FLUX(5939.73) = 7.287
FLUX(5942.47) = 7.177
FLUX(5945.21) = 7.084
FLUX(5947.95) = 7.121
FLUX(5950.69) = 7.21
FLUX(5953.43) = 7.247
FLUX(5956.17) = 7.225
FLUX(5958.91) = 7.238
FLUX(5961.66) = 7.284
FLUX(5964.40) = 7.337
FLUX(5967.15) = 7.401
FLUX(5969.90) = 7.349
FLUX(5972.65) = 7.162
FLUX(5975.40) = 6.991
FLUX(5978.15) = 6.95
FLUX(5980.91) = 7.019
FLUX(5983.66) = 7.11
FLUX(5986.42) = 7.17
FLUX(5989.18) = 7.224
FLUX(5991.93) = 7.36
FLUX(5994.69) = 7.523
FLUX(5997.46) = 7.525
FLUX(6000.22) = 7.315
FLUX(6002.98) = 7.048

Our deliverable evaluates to 5.6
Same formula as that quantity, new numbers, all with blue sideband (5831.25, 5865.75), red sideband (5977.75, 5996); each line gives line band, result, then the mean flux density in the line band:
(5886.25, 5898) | 3.7 Ang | 4.98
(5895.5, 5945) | 2.5 Ang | 6.91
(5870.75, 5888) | 1.7 Ang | 6.58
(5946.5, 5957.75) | 0.1 Ang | 7.2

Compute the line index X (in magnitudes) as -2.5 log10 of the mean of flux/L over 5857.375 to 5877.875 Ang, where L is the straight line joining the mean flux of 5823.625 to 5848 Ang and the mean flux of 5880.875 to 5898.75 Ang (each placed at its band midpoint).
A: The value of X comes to -0.16 mag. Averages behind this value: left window 7.54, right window 5.32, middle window 7.22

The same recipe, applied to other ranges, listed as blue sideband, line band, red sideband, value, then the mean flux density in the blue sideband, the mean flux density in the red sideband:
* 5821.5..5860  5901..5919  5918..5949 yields 0.02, 7.45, 7.1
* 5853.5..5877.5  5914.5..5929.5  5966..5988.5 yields 0.03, 7.23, 7.14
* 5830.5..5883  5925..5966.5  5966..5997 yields 0.01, 7.26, 7.21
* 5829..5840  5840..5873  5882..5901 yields -0.08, 7.7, 5.32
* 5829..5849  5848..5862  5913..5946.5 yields 0.03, 7.53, 7.1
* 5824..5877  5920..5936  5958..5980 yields 0.03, 7.38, 7.21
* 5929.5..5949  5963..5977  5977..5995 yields -0.01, 7.17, 7.18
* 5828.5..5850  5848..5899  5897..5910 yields 0.08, 7.52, 6.57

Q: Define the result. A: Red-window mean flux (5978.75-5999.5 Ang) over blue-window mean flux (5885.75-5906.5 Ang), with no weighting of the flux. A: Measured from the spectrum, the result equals 1.30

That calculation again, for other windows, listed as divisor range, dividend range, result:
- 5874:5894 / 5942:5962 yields 1.21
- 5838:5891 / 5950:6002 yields 1.05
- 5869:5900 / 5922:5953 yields 1.18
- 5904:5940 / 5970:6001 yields 1.01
